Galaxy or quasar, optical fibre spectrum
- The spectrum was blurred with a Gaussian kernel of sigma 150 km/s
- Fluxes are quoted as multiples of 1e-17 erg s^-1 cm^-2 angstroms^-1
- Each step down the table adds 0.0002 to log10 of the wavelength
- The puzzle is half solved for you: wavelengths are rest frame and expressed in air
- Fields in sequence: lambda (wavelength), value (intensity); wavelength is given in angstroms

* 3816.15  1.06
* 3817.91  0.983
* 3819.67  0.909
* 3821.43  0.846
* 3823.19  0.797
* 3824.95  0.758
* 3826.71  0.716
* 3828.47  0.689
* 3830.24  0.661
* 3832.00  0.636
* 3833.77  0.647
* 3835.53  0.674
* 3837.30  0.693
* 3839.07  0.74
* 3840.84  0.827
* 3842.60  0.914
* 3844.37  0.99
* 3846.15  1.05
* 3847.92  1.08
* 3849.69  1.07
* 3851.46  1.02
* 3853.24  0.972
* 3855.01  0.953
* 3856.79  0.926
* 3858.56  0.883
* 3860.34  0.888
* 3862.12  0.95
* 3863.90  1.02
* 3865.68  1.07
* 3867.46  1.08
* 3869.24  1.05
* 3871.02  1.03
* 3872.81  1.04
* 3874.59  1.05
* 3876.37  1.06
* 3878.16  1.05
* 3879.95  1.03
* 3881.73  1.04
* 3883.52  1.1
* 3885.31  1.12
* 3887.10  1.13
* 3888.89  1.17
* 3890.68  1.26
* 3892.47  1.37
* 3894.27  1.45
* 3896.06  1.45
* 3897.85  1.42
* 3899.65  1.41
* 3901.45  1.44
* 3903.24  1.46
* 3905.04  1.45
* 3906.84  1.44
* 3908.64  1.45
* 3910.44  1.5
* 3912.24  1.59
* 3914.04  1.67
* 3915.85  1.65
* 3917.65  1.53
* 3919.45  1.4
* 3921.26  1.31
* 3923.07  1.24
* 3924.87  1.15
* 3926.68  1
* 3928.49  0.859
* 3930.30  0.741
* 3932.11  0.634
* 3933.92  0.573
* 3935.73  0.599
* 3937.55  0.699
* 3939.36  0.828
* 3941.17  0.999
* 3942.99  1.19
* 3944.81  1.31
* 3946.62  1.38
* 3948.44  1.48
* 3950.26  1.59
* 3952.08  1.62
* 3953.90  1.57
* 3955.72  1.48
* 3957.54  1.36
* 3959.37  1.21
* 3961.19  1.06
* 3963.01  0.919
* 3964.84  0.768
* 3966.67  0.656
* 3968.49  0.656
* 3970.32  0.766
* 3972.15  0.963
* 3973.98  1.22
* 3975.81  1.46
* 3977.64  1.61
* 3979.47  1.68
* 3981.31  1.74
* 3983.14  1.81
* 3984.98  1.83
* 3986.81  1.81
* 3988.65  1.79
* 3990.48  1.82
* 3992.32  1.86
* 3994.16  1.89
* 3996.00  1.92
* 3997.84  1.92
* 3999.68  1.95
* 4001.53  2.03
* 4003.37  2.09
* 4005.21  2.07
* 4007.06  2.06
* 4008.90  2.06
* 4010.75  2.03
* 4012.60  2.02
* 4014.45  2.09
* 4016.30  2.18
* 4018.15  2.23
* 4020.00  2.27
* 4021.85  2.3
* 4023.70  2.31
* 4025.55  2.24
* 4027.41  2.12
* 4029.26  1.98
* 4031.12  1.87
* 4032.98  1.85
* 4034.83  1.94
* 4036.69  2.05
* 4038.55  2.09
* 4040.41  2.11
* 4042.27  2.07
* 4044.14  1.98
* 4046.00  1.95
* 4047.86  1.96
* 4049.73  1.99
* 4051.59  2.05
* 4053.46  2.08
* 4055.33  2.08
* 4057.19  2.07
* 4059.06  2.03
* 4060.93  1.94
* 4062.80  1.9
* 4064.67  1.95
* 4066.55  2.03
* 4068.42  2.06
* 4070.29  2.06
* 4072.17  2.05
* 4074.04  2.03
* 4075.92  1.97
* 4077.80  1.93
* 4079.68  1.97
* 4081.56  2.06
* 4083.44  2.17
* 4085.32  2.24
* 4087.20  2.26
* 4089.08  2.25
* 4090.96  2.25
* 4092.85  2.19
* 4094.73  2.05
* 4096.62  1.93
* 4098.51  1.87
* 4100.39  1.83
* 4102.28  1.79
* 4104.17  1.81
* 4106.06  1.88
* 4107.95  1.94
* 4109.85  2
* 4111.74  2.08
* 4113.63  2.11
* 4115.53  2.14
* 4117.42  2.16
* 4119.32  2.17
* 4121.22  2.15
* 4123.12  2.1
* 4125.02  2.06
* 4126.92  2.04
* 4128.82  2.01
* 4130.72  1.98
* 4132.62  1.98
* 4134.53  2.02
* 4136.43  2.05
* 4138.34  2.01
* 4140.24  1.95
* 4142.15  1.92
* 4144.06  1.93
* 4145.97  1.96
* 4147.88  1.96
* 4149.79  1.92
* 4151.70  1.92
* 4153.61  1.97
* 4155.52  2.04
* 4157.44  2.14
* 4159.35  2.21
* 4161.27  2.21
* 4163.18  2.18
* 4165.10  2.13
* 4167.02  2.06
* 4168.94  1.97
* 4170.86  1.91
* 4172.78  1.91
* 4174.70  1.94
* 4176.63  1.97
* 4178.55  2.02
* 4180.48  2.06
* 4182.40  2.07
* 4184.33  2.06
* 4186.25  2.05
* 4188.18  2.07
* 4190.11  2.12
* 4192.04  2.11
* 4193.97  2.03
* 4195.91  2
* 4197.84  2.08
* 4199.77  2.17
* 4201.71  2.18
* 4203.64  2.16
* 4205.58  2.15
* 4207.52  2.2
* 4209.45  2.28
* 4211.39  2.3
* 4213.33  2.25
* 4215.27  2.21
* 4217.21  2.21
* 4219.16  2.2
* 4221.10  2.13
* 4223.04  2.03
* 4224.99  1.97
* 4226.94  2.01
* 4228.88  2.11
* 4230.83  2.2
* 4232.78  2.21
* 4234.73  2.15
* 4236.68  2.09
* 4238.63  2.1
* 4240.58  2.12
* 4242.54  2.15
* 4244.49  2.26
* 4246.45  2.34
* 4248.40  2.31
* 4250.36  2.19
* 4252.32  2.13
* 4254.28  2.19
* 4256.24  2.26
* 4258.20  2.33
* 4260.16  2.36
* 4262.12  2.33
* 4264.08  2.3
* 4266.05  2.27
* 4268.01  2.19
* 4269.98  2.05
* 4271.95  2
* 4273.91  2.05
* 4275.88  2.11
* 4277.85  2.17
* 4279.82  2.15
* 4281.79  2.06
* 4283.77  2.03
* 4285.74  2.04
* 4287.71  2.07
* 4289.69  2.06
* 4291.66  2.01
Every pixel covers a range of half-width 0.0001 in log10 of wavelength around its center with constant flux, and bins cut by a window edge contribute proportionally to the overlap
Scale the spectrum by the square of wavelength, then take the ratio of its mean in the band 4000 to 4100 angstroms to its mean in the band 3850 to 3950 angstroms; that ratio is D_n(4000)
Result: 1.92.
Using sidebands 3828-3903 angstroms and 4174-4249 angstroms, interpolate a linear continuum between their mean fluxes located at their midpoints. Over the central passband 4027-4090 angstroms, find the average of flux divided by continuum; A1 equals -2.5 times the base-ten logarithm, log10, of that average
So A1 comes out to -0.23 mag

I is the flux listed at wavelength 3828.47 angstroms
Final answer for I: 0.689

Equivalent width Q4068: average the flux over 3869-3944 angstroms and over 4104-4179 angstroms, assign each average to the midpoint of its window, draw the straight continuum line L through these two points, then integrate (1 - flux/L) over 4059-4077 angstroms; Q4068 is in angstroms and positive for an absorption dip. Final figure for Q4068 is -2.4 angstroms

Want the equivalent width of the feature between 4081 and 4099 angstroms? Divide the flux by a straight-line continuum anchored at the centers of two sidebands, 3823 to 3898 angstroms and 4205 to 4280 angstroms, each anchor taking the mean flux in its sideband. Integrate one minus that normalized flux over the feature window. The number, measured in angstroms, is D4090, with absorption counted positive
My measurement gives -4.5 angstroms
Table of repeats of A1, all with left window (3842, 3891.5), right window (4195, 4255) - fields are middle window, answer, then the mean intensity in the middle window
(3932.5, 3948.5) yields 0.295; 0.97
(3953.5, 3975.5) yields 0.264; 1.05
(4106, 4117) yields -0.134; 2.04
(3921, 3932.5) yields 0.231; 0.988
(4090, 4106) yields -0.115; 1.96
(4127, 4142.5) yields -0.065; 2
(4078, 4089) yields -0.235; 2.14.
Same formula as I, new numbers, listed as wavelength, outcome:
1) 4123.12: 2.1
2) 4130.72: 1.98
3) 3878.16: 1.05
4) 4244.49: 2.26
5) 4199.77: 2.17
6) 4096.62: 1.93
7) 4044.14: 1.98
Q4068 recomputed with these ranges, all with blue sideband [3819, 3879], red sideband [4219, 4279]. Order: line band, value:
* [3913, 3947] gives 1.9 angstroms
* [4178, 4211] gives -1.9 angstroms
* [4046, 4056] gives -3.1 angstroms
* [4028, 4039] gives -3.5 angstroms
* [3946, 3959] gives -2.7 angstroms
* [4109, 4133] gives -4.3 angstroms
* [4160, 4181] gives -1.2 angstroms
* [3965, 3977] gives 3.1 angstroms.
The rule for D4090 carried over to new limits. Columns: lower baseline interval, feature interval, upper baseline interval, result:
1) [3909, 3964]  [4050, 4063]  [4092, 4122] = -1.90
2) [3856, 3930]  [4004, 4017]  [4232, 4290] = -4.67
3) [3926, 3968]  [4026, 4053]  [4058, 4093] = -3.36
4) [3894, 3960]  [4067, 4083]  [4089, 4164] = -1.66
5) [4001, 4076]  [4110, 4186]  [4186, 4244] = 2.47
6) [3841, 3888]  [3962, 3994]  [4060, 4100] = 3.85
